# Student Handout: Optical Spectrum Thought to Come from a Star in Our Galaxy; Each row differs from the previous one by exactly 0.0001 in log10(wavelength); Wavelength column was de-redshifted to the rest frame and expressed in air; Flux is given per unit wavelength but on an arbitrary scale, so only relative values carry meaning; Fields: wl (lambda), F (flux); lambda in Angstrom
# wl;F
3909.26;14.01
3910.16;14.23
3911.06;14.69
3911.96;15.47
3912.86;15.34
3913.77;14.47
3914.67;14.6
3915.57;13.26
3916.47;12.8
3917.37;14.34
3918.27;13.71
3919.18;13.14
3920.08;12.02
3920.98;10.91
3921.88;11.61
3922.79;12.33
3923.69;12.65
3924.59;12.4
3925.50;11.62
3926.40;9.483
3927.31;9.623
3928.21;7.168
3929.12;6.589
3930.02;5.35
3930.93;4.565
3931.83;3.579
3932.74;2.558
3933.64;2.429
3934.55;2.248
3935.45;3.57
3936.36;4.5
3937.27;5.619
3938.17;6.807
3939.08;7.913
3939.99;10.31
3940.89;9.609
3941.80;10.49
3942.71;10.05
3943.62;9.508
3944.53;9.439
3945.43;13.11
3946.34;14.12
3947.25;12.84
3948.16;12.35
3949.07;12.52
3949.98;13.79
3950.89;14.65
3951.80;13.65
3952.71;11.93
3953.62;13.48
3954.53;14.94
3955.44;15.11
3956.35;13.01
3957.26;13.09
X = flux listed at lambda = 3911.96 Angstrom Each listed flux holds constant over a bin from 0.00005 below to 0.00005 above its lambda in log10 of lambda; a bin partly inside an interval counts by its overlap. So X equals 15.47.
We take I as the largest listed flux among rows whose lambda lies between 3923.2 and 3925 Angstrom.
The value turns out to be 12.65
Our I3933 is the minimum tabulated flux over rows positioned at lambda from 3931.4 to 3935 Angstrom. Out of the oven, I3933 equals 2.248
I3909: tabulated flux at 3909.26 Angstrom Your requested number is 14.01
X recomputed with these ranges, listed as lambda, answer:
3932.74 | 2.558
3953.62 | 13.48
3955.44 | 15.11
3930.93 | 4.565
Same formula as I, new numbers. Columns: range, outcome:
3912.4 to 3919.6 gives 15.34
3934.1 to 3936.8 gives 4.5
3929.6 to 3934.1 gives 5.35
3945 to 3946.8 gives 14.12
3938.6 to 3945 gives 10.49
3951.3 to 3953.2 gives 13.65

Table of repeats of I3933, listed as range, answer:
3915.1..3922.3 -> 10.91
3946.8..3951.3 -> 12.35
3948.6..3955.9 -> 11.93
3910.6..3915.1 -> 14.47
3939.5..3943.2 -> 9.609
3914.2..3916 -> 13.26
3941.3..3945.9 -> 9.439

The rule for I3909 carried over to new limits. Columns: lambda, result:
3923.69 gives 12.65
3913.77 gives 14.47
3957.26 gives 13.09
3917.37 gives 14.34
